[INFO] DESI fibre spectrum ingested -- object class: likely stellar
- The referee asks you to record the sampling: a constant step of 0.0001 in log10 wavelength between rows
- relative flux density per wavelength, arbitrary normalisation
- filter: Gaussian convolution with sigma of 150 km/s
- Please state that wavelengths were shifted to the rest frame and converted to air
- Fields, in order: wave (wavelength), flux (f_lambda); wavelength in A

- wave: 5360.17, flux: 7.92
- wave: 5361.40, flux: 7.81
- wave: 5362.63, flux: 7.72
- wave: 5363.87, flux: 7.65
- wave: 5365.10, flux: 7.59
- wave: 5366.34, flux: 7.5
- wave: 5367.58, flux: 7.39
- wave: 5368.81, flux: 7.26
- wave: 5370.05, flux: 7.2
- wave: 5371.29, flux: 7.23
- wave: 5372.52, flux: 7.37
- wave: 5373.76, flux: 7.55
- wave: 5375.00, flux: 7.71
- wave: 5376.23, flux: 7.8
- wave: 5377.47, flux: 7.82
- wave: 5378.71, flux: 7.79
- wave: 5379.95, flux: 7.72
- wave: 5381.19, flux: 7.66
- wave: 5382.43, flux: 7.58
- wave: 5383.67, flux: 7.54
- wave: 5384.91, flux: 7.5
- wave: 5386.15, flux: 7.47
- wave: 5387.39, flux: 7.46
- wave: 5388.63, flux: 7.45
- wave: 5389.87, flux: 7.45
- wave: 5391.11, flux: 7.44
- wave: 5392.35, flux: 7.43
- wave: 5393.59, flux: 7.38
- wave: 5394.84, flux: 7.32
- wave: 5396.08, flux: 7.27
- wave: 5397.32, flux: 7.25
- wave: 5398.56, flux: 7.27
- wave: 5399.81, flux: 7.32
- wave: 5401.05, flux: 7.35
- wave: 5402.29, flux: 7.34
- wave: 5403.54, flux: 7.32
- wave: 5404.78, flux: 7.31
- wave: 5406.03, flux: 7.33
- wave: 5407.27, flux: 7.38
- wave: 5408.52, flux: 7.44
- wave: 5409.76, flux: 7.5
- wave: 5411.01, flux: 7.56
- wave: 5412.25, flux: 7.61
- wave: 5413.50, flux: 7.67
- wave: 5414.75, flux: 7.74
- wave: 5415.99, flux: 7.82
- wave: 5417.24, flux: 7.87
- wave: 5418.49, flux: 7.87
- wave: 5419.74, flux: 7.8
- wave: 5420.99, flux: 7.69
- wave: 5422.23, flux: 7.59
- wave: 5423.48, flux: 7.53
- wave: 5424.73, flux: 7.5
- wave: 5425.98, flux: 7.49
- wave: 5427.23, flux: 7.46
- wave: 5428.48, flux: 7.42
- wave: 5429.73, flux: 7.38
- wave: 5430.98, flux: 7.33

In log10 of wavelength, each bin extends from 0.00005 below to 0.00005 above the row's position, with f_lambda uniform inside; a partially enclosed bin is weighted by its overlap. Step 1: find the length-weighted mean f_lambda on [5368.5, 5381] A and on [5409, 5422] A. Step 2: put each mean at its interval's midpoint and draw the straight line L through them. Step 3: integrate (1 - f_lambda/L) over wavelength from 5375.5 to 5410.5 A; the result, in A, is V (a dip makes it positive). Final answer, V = 0.7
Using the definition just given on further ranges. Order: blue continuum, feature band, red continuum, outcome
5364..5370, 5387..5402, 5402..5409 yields 0.01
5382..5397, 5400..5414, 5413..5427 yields 0.27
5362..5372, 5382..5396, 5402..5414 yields -0.01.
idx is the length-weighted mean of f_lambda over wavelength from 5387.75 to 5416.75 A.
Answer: 7.44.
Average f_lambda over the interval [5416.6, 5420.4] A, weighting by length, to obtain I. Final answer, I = 7.83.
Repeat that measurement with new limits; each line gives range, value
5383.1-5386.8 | 7.5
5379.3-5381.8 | 7.68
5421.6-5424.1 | 7.58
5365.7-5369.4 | 7.38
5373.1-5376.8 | 7.69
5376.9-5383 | 7.71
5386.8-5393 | 7.45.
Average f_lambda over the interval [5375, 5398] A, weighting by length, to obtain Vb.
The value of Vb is 7.52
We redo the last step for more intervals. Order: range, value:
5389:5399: 7.36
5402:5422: 7.58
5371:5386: 7.61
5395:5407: 7.31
